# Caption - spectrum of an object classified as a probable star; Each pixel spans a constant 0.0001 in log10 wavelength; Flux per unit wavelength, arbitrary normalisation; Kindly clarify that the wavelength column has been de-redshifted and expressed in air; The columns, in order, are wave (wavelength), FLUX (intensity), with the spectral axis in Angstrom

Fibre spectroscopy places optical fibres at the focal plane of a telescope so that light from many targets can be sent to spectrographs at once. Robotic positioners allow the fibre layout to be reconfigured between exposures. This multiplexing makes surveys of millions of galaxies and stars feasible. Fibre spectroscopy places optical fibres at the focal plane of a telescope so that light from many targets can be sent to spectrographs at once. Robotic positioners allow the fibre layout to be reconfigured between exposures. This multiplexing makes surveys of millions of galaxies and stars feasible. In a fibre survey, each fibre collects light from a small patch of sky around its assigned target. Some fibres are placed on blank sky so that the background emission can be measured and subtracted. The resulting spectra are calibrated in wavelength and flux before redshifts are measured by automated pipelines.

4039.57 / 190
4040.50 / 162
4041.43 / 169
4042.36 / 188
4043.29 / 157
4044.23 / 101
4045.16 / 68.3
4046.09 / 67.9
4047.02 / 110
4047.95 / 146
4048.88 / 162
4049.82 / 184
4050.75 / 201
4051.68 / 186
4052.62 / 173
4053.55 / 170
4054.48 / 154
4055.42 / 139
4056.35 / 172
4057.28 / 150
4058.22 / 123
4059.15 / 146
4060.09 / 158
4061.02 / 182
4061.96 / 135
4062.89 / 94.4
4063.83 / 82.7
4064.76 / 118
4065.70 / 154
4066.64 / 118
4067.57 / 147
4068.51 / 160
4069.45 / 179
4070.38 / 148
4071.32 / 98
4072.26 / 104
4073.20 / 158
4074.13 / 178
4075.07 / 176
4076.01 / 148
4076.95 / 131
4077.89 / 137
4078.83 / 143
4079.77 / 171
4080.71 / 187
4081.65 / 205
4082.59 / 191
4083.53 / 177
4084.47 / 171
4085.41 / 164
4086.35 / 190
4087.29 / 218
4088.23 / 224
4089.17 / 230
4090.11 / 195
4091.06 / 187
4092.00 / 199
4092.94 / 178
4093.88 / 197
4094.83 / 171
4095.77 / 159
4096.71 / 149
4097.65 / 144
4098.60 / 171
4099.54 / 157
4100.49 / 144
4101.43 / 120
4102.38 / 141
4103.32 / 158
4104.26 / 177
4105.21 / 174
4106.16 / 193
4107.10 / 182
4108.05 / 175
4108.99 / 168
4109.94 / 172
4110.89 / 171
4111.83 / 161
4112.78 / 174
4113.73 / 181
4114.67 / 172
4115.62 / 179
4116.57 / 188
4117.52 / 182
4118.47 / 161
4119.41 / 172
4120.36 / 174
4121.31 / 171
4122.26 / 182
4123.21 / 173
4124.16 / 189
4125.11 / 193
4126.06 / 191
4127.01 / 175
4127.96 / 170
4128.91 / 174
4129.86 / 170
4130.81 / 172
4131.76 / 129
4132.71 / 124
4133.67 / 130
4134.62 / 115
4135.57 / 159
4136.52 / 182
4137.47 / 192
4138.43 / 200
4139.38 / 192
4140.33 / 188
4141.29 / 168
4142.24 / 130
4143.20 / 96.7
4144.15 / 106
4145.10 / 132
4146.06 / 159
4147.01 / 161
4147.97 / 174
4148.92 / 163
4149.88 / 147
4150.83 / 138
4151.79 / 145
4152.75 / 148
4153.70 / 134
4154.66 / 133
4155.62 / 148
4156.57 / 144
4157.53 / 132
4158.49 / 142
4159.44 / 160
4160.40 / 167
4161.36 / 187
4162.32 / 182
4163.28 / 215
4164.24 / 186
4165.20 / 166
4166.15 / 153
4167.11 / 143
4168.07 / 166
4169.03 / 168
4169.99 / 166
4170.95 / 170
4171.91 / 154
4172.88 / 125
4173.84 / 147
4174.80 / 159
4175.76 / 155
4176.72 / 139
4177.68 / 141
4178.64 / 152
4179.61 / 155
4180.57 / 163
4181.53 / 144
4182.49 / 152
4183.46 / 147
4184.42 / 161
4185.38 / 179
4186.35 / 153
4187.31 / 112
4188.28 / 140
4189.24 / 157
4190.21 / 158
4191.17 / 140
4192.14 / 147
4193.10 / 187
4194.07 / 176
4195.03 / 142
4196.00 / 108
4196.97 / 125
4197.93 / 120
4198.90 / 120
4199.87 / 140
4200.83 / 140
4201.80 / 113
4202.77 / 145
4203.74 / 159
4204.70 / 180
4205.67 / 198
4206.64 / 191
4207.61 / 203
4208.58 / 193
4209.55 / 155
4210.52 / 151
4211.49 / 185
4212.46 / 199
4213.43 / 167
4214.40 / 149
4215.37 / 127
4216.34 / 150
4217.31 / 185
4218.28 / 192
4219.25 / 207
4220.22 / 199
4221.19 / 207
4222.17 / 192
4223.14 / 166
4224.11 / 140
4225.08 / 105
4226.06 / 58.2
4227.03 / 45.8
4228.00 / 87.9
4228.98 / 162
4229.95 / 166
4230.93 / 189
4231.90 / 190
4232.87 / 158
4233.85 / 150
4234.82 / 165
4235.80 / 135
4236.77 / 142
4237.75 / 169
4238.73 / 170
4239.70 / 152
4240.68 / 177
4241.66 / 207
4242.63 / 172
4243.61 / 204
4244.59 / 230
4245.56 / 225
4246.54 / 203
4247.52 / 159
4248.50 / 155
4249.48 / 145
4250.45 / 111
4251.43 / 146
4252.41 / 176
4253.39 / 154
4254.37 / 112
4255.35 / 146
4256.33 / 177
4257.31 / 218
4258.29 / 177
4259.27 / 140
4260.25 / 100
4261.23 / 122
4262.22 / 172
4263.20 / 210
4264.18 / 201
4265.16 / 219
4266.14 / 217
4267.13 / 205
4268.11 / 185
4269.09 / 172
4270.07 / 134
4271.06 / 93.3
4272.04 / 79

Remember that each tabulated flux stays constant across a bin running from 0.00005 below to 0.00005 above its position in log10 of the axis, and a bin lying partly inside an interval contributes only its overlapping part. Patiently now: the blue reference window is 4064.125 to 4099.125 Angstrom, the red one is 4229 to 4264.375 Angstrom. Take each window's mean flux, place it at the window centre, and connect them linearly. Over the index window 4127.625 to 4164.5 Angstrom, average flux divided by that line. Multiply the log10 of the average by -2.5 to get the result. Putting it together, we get 0.07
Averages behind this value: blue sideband 167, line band 156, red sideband 167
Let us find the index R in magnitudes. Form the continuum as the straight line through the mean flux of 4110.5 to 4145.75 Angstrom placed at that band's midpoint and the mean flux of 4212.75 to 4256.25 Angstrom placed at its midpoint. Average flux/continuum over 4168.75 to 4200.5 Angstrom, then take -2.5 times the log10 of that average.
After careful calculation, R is 0.10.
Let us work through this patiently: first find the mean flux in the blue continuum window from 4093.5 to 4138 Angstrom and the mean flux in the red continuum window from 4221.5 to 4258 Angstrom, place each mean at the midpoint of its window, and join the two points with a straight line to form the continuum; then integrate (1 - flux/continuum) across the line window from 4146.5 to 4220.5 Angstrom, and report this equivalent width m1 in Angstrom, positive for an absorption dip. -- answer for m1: 2.3 Angstrom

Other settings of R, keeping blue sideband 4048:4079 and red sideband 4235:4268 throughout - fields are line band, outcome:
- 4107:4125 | -0.13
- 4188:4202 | 0.16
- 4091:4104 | -0.06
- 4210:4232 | 0.07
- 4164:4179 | 0.04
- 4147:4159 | 0.09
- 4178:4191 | 0.08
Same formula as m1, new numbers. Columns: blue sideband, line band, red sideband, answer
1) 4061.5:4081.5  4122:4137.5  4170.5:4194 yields -1.8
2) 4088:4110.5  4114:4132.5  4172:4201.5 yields -0.9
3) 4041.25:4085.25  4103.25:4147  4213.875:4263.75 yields -3.9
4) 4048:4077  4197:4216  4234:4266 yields 0.6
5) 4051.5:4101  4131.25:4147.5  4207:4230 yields 0.9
